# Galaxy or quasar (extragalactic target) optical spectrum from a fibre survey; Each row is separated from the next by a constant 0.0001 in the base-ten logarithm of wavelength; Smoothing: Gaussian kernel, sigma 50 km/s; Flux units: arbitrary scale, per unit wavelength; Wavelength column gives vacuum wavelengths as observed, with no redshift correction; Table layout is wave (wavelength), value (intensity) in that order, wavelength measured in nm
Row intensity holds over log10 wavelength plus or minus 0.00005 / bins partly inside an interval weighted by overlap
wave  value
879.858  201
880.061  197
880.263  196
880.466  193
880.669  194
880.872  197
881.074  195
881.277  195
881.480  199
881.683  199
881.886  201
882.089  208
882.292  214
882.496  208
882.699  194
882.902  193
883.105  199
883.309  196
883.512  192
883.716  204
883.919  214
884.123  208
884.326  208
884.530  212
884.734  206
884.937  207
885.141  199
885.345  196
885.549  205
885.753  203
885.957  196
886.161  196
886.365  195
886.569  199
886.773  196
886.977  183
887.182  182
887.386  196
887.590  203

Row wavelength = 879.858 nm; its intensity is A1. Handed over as 201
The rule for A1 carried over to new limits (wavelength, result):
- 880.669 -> 194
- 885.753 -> 203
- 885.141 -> 199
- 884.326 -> 208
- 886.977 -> 183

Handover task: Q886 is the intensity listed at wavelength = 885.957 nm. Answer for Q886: 196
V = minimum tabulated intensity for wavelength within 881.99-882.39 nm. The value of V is 208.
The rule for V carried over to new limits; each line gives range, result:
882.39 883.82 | 192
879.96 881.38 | 193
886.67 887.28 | 182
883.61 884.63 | 204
